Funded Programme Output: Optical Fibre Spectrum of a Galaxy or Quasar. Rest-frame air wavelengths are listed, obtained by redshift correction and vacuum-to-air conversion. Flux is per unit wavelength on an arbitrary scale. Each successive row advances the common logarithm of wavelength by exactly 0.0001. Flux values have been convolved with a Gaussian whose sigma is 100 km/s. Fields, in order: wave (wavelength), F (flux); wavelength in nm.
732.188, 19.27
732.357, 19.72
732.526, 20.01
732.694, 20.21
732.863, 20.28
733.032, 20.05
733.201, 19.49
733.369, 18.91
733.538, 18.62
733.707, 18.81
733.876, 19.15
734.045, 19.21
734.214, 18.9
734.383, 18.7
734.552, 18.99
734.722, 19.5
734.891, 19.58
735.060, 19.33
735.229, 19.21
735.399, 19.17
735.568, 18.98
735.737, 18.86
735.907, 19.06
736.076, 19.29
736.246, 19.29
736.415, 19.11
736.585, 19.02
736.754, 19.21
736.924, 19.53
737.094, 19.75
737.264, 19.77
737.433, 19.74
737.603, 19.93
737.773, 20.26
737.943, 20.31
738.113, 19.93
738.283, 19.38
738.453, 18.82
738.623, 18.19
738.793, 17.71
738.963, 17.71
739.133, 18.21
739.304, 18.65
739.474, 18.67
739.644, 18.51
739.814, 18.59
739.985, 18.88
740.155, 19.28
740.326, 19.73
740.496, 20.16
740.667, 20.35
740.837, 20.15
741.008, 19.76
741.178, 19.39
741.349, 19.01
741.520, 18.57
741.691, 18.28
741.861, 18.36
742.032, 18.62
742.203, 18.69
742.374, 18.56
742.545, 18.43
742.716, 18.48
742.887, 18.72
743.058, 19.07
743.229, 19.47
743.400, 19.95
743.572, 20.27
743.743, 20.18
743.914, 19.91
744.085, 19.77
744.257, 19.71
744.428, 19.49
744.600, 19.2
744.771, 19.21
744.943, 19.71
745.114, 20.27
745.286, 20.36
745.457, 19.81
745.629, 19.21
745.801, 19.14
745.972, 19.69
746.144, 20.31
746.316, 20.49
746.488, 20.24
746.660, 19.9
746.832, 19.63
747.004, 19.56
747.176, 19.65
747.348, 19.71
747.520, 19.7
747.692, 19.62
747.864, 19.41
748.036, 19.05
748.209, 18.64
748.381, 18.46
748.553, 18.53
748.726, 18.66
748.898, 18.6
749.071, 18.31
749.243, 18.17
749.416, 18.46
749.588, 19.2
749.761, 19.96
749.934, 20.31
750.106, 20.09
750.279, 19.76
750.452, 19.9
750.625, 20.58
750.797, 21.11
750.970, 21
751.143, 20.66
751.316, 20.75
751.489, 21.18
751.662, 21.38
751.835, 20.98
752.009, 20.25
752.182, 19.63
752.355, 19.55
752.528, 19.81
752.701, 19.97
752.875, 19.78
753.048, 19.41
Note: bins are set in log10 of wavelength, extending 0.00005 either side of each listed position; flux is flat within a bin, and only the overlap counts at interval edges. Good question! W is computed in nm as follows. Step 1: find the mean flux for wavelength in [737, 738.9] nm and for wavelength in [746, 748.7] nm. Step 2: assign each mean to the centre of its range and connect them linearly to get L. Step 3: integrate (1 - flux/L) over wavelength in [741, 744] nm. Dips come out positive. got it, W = 0.06 nm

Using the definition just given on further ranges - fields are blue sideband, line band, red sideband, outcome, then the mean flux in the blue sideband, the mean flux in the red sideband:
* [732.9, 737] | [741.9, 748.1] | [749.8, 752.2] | 0.16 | 19.2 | 20.6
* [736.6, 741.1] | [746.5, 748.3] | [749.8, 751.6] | 0.06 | 19.3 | 20.5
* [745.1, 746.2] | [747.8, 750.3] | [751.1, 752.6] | 0.14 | 19.8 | 20.5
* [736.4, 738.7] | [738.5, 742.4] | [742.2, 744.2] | 0.11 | 19.5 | 19.3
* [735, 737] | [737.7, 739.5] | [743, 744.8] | 0.04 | 19.2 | 19.7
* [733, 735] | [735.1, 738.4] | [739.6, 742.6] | -0.06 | 19.1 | 19.1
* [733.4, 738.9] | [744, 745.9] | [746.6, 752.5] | -0.01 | 19.2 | 19.7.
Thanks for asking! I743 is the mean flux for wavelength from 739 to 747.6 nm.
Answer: 19.4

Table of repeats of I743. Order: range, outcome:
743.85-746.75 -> 19.8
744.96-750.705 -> 19.5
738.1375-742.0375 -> 18.9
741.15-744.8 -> 19.1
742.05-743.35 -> 18.8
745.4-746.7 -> 19.8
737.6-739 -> 19.1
